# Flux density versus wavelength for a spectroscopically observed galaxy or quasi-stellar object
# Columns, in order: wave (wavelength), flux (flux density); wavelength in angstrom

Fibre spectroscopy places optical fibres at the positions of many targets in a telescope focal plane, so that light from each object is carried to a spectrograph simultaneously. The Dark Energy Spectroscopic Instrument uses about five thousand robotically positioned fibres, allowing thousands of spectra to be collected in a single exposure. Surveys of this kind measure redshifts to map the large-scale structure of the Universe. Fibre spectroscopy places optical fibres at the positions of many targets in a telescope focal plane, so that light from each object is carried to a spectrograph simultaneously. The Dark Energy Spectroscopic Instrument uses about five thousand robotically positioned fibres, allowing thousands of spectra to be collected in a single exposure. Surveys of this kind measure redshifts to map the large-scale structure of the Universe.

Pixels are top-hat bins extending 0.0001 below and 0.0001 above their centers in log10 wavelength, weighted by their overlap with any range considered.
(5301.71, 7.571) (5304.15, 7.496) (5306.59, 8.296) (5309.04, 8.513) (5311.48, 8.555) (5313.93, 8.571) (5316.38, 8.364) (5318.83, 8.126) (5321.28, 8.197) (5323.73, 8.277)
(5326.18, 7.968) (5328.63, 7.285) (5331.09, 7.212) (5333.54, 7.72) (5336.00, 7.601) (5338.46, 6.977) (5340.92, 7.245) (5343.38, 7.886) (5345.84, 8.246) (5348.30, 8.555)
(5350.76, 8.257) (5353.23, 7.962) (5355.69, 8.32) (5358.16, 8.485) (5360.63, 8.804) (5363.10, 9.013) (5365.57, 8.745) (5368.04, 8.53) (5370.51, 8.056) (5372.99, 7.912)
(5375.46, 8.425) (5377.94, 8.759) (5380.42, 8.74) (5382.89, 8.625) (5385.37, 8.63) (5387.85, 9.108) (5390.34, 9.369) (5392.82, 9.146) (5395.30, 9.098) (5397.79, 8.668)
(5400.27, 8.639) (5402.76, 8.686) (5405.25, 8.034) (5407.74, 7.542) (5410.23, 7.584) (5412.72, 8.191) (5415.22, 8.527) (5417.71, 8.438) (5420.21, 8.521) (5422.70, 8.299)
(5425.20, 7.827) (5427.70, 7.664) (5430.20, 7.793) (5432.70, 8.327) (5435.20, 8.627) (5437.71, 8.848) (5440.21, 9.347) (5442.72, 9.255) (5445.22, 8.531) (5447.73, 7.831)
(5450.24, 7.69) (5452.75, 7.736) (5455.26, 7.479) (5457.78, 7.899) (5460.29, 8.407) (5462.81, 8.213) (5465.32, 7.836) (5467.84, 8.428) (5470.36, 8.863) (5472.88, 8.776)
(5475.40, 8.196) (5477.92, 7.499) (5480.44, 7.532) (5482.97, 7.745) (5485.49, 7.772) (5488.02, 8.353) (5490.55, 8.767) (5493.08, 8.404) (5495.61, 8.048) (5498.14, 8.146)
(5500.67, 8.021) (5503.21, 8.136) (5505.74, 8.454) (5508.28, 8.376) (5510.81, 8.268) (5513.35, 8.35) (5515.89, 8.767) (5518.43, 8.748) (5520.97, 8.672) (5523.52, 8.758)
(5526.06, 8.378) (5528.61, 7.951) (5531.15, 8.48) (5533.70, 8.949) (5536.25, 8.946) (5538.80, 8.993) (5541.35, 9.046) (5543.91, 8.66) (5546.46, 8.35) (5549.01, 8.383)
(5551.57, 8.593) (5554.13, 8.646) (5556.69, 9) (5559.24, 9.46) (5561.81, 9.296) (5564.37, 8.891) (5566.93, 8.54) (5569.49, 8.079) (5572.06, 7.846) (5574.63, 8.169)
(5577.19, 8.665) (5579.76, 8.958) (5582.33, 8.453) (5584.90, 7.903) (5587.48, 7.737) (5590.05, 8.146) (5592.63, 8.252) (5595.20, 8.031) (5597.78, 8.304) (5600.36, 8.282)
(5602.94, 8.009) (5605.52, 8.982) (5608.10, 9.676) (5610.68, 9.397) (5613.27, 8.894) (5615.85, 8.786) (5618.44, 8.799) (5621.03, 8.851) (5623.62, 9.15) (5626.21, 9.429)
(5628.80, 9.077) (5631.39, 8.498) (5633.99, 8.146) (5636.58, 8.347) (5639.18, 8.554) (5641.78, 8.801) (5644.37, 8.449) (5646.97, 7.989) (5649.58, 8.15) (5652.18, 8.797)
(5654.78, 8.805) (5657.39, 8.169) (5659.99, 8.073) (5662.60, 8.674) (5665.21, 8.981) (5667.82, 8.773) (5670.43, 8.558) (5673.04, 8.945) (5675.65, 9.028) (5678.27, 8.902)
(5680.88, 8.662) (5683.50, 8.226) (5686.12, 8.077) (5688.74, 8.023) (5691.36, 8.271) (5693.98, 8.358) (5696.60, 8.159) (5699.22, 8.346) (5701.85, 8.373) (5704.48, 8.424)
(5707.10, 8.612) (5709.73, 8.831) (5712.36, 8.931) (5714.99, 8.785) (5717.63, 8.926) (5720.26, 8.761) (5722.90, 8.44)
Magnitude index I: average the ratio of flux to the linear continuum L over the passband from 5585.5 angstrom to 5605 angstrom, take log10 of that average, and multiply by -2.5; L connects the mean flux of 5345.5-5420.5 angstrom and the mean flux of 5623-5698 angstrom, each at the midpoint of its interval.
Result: 0.05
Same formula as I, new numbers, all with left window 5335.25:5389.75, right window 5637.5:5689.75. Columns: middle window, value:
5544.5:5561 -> -0.037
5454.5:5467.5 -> 0.051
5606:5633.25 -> -0.066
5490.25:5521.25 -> 0.006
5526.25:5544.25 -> -0.032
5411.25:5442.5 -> -0.002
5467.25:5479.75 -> 0.012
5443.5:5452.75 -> 0.045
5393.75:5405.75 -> -0.041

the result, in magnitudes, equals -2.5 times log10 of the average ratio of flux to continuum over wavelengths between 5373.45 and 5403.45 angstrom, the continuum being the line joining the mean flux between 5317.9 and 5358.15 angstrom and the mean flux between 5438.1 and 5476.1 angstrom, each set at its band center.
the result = -0.10 mag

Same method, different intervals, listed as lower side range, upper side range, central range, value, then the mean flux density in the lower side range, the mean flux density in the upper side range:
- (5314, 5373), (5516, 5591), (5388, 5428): -0.025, 8.09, 8.58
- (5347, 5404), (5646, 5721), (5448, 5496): 0.068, 8.63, 8.54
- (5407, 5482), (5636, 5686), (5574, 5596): 0.022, 8.19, 8.56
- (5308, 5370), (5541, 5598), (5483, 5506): 0.023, 8.14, 8.49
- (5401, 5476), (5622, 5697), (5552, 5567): -0.071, 8.25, 8.56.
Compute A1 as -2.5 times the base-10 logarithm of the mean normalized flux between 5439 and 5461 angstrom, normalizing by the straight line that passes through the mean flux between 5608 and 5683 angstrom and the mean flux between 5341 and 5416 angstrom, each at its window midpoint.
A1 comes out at 0.04 mag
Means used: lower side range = 8.47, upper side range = 8.72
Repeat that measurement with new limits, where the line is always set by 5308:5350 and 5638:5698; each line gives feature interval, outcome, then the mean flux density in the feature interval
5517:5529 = -0.035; 8.54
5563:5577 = 0.000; 8.34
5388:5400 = -0.124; 9.04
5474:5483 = 0.060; 7.76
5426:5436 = 0.007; 8.07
